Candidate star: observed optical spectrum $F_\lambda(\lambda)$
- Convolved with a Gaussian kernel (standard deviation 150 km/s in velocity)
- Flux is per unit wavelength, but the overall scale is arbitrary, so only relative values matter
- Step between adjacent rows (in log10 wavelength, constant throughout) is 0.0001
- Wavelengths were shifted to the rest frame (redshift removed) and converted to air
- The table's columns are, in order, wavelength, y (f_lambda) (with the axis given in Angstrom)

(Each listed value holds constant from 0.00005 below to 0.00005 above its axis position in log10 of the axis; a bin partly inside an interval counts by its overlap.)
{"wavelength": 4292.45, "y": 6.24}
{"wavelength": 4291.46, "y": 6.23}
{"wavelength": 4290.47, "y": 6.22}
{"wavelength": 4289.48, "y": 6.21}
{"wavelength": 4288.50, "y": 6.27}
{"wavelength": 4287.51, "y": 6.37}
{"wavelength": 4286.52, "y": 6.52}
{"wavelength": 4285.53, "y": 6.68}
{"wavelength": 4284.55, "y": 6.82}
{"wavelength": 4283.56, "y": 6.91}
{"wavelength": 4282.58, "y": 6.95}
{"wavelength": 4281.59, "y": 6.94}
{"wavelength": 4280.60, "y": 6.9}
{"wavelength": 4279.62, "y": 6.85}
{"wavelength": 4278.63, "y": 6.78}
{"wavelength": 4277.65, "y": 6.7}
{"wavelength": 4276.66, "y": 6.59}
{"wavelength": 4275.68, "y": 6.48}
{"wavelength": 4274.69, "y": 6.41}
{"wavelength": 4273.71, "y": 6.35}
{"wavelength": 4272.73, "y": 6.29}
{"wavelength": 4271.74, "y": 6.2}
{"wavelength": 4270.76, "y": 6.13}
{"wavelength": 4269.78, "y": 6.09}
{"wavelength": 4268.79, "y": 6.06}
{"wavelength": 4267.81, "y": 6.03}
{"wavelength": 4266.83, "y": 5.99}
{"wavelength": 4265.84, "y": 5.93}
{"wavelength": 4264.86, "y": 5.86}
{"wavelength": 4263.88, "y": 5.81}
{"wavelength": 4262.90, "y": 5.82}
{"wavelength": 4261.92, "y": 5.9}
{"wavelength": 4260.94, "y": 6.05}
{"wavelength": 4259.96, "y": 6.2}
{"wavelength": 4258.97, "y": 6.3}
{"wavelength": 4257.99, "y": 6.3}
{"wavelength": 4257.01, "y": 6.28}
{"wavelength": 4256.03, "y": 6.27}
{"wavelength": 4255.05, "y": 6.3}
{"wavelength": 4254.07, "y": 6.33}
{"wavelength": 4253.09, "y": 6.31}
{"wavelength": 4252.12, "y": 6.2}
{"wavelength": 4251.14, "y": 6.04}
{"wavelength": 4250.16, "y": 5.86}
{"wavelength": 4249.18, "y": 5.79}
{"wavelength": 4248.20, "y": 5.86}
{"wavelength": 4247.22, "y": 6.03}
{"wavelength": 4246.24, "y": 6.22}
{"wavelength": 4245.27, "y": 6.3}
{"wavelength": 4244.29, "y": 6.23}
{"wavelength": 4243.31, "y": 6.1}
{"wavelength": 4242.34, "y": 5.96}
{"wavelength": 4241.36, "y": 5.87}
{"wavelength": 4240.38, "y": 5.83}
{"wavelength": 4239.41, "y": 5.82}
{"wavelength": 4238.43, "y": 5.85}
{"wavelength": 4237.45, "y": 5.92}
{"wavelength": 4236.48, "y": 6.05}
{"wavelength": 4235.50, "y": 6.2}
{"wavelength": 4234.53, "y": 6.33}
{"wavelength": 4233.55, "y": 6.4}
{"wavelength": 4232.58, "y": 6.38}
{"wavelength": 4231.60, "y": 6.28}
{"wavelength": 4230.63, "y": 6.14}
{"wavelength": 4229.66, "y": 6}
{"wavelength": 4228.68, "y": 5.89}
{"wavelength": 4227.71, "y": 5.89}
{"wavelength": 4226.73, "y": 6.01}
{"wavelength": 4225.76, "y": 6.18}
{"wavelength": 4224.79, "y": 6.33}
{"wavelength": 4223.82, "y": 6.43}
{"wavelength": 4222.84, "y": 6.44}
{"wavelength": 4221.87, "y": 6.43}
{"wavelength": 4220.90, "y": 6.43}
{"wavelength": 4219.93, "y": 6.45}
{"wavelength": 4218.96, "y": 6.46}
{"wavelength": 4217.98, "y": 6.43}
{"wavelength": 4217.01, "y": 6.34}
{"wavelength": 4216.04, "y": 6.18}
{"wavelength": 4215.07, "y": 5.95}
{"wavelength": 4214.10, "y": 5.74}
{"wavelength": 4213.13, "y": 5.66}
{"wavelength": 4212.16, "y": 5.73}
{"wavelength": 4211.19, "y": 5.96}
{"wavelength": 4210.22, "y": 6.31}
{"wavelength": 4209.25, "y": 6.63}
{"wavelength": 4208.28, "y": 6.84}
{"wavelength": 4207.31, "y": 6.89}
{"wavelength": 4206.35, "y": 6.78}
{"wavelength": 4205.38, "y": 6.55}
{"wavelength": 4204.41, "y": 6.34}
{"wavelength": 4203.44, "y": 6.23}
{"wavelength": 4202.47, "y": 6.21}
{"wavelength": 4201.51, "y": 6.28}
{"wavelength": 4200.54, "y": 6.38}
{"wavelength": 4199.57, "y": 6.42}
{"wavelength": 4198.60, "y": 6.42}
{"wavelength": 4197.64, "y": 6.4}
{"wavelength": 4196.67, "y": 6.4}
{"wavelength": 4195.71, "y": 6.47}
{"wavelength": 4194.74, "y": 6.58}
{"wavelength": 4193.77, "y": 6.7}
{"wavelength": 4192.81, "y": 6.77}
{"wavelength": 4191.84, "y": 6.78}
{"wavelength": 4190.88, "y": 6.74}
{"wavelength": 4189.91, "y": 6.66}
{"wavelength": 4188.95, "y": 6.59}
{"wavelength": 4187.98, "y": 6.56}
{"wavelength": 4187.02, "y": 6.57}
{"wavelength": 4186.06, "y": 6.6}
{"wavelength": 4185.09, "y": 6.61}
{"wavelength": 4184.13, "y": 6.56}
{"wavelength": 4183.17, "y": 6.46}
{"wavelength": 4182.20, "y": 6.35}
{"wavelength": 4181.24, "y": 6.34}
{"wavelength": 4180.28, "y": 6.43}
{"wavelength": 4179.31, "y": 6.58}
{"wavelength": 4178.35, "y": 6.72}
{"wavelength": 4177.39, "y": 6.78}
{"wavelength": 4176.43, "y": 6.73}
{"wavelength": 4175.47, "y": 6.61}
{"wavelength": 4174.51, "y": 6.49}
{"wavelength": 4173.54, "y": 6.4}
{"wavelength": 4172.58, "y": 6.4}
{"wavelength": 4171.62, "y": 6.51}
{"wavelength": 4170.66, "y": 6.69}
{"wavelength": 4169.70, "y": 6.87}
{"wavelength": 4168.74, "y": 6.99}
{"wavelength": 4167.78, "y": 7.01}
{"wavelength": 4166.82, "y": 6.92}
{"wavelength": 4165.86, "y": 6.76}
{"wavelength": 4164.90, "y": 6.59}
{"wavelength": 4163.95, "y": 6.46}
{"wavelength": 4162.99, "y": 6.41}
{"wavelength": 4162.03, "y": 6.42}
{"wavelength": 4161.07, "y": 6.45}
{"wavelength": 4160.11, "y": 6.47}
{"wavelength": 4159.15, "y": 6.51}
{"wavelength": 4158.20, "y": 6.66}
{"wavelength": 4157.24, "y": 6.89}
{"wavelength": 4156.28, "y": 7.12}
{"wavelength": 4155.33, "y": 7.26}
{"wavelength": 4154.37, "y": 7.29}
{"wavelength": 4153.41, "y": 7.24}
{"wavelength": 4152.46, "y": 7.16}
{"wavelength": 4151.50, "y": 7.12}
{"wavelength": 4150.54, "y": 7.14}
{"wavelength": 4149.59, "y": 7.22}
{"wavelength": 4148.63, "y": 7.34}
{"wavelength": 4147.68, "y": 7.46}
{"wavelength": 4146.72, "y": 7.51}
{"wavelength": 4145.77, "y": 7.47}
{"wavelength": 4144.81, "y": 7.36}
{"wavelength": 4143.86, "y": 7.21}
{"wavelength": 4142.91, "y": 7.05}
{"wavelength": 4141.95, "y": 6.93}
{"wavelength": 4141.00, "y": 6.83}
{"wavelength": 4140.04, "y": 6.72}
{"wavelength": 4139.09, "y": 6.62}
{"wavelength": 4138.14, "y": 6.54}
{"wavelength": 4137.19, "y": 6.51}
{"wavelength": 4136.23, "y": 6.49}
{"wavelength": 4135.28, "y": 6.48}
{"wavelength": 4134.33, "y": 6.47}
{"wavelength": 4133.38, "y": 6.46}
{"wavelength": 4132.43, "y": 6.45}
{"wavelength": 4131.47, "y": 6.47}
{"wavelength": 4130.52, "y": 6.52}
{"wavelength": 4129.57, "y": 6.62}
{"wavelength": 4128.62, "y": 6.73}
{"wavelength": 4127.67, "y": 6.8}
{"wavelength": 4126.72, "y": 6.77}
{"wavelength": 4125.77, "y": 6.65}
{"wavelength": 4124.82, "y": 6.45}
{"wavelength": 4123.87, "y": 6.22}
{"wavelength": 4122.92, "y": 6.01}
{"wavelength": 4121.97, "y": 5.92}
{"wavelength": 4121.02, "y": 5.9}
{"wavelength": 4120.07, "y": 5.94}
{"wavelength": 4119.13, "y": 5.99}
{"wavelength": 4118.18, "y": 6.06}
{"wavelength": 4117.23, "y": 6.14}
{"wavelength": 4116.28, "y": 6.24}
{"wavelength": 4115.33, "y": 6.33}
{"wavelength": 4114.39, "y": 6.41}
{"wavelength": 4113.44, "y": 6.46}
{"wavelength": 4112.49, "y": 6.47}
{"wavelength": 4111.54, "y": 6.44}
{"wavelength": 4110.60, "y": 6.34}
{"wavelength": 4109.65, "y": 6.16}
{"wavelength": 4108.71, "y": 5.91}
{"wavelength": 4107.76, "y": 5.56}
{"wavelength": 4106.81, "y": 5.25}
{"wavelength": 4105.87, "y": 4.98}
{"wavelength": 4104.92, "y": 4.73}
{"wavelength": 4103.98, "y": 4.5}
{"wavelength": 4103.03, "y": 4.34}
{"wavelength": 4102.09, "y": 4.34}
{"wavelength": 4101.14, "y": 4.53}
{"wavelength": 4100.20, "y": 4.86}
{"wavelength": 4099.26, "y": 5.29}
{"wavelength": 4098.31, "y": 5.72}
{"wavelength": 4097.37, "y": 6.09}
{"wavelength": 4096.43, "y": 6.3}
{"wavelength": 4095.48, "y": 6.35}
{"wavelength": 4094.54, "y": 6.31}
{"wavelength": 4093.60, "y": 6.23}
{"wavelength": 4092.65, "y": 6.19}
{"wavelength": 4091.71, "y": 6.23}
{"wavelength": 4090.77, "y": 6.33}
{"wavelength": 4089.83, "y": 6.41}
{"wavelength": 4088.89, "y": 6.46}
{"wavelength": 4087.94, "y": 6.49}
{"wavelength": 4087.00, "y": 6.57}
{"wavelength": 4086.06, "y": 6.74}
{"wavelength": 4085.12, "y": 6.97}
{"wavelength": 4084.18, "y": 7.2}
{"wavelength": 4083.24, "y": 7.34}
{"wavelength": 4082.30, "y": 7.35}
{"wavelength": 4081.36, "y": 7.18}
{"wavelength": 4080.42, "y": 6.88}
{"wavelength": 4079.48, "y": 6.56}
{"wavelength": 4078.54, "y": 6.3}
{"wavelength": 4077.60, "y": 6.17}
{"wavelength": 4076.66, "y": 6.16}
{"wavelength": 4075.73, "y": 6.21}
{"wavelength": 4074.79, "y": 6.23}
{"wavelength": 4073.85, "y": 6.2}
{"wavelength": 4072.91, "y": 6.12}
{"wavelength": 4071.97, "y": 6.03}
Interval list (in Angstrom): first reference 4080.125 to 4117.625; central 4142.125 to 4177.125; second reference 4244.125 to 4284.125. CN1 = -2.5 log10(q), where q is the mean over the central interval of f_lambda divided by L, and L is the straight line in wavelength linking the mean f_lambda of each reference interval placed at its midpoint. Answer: -0.13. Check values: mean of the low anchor 6.06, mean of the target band 6.89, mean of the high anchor 6.27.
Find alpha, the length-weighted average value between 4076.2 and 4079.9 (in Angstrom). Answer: 6.29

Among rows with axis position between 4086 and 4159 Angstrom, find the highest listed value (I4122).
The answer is 7.51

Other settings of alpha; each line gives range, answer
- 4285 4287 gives 6.62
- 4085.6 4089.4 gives 6.55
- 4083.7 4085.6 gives 7.09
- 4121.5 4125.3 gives 6.15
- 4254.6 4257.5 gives 6.28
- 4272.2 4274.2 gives 6.32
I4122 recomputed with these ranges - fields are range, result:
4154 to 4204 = 7.29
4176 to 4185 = 6.78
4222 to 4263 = 6.44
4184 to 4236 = 6.89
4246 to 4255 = 6.33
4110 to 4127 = 6.77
